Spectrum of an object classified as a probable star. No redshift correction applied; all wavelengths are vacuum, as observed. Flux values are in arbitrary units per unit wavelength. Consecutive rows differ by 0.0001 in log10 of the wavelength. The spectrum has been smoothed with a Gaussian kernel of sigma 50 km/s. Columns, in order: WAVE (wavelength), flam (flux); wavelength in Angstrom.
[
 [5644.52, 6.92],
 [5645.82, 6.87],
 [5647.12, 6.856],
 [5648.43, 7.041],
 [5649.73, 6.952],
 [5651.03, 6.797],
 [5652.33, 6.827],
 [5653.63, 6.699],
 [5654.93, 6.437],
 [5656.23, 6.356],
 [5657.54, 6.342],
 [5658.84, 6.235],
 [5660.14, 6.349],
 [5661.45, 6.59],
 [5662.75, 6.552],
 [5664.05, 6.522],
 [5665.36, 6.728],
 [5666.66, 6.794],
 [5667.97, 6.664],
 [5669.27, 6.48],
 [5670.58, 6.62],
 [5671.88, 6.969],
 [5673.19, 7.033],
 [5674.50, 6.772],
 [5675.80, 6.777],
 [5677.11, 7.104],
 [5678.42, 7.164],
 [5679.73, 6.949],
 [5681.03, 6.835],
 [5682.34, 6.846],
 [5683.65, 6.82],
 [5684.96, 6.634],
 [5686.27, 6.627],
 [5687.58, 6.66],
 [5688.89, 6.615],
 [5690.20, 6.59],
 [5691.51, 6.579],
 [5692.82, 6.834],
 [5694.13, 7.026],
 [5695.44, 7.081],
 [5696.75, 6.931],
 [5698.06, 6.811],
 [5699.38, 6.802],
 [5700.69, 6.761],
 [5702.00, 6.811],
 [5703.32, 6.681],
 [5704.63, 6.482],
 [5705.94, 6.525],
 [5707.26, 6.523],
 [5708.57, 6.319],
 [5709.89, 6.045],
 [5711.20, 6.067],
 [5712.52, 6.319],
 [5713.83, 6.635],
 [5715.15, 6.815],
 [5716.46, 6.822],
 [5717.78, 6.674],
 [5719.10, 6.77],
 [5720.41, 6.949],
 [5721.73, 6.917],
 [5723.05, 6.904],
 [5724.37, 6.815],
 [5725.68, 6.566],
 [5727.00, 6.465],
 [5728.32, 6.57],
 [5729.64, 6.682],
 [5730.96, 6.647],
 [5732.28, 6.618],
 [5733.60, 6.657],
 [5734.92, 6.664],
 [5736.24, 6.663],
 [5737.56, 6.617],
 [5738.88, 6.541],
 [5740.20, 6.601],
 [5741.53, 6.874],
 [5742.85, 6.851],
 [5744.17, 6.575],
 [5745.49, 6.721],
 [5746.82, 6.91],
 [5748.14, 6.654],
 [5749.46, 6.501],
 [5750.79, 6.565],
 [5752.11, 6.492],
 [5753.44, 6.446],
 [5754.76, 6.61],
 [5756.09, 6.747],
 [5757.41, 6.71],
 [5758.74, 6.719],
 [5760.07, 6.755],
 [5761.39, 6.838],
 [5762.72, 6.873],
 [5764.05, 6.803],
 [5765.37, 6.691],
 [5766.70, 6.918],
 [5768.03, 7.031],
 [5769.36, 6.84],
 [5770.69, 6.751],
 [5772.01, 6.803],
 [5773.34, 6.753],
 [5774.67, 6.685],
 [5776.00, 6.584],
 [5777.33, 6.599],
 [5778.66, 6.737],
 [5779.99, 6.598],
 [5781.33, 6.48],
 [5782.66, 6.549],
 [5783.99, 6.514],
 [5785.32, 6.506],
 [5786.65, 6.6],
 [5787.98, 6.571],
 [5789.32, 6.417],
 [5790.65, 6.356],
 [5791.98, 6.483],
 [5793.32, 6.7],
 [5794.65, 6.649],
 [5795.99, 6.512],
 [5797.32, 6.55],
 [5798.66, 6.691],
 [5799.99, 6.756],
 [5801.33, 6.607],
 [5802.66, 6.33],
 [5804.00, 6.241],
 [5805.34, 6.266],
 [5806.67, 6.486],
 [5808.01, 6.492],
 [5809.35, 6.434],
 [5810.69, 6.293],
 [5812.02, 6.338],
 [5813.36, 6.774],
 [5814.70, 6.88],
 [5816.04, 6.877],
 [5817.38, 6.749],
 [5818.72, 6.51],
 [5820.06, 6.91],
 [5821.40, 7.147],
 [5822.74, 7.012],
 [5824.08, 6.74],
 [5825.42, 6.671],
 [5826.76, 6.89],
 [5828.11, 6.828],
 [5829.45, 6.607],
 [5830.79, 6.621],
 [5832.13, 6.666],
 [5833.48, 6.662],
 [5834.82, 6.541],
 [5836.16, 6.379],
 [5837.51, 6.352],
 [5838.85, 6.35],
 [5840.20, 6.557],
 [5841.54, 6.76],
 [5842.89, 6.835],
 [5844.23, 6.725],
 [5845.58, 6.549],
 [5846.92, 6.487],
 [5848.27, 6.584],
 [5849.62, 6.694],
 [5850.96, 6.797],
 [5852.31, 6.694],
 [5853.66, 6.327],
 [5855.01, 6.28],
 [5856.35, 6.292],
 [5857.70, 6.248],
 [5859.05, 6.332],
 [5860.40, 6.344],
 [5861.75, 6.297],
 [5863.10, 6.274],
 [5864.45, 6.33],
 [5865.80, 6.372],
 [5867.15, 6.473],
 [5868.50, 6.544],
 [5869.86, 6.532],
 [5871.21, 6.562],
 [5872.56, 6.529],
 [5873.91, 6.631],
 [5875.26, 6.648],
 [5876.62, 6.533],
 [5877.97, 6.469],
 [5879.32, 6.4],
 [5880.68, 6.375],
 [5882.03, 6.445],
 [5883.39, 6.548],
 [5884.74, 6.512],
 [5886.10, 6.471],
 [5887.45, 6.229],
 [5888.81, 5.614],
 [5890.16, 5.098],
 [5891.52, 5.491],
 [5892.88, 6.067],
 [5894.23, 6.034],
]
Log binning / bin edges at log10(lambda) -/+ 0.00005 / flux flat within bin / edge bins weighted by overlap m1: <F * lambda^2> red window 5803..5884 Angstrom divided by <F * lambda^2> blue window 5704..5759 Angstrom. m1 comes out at 1.0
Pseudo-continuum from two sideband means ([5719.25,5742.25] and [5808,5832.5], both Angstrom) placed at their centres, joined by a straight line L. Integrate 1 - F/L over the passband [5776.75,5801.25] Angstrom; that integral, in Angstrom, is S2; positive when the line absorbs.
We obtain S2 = 0.5 Angstrom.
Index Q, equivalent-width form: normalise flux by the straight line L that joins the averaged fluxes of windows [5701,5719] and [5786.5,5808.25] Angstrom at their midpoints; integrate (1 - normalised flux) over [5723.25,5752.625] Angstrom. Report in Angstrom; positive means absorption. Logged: -0.6 Angstrom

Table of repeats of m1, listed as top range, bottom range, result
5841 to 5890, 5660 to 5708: 1.02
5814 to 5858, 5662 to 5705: 1.03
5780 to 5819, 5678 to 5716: 1.01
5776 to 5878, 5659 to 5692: 1.03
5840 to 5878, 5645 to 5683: 1.03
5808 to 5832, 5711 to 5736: 1.04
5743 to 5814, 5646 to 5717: 1.02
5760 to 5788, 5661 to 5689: 1.03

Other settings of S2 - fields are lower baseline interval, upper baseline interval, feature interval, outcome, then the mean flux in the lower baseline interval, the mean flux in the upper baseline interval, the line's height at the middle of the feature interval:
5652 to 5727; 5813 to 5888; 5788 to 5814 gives 0.43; 6.68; 6.57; 6.6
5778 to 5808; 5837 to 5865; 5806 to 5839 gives -0.75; 6.53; 6.48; 6.5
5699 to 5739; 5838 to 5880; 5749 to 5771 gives -0.46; 6.62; 6.5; 6.59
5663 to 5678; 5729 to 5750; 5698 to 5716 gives 0.49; 6.77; 6.68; 6.72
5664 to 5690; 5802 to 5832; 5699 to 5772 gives 0.57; 6.78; 6.64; 6.72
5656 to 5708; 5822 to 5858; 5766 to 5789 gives -0.09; 6.71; 6.6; 6.65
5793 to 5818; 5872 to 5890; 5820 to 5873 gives -0.86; 6.56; 6.38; 6.46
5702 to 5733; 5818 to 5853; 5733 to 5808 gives 0.02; 6.6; 6.68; 6.64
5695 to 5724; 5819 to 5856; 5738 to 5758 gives 0.02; 6.66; 6.65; 6.66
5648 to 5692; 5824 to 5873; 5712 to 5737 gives -0.16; 6.7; 6.53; 6.65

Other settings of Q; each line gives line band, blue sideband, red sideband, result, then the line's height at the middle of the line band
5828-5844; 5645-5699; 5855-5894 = -0.5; 6.39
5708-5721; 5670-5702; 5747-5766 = 0.4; 6.77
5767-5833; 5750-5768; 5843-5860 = -0.1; 6.62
